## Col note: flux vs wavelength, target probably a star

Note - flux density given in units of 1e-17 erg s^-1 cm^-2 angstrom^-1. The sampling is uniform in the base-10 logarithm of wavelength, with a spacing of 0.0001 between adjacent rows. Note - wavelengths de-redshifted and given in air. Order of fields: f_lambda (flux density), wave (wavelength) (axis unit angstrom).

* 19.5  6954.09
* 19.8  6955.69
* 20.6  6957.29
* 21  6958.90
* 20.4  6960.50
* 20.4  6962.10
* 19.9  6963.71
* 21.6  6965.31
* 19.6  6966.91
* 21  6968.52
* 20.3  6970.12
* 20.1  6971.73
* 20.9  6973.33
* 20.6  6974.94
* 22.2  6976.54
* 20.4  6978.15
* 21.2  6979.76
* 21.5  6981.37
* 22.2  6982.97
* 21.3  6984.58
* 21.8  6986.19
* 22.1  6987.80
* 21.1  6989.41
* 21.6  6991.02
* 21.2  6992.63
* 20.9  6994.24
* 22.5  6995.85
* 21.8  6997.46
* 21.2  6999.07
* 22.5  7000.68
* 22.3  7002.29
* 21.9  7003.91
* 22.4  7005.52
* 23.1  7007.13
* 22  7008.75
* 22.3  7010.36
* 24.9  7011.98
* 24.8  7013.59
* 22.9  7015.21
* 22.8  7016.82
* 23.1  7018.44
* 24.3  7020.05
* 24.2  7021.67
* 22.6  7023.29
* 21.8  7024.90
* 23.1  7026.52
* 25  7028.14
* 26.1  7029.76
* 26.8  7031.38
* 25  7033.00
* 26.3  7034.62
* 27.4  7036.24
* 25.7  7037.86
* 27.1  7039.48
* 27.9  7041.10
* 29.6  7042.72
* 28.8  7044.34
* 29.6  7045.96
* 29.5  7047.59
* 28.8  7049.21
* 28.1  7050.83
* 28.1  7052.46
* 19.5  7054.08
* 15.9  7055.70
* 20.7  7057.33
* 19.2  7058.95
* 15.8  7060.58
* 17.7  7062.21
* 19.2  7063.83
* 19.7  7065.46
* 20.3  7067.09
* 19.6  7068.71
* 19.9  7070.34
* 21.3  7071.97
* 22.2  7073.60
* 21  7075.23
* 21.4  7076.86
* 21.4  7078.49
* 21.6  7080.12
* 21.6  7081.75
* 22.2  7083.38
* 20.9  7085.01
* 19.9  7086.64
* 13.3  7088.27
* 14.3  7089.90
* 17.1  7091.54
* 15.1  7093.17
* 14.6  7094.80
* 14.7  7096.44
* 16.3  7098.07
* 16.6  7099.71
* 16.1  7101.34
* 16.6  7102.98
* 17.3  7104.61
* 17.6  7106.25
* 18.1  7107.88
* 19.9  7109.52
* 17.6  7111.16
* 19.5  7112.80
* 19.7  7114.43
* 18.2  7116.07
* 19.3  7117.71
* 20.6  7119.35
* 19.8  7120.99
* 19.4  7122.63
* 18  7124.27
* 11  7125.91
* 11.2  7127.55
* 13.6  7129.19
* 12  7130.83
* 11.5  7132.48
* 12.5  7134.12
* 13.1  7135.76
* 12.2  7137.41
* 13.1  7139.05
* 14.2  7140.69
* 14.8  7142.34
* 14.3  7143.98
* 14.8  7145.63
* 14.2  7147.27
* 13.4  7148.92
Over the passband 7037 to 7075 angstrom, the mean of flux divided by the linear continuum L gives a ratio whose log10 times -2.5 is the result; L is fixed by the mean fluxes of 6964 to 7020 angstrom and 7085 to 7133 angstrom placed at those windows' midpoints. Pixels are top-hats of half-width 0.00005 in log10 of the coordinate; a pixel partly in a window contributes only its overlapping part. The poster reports -0.214 mag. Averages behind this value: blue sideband 21.8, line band 23.2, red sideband 16.6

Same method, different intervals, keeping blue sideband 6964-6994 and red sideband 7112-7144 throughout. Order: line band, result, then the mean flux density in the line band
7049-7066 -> -0.15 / 20.9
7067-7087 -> -0.21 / 21.1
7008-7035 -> -0.22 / 24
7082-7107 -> -0.01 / 16.9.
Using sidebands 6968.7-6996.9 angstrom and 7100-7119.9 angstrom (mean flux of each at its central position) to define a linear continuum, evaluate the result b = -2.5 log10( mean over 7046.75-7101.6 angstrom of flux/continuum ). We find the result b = -0.037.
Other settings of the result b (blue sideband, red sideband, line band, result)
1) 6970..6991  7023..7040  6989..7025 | 0.04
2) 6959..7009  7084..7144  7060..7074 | -0.09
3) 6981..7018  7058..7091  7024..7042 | -0.22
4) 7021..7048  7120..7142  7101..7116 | -0.08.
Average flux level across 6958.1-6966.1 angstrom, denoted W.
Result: 20.7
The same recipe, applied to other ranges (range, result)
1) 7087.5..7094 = 15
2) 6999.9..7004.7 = 22.2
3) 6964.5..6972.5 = 20.5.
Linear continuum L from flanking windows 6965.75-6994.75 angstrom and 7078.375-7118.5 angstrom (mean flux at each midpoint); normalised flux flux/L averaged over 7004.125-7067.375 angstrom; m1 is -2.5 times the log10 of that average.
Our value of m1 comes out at -0.21 mag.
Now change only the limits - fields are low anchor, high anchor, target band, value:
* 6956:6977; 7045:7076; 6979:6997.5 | -0.03 mag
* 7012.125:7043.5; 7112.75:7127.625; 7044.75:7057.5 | -0.09 mag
